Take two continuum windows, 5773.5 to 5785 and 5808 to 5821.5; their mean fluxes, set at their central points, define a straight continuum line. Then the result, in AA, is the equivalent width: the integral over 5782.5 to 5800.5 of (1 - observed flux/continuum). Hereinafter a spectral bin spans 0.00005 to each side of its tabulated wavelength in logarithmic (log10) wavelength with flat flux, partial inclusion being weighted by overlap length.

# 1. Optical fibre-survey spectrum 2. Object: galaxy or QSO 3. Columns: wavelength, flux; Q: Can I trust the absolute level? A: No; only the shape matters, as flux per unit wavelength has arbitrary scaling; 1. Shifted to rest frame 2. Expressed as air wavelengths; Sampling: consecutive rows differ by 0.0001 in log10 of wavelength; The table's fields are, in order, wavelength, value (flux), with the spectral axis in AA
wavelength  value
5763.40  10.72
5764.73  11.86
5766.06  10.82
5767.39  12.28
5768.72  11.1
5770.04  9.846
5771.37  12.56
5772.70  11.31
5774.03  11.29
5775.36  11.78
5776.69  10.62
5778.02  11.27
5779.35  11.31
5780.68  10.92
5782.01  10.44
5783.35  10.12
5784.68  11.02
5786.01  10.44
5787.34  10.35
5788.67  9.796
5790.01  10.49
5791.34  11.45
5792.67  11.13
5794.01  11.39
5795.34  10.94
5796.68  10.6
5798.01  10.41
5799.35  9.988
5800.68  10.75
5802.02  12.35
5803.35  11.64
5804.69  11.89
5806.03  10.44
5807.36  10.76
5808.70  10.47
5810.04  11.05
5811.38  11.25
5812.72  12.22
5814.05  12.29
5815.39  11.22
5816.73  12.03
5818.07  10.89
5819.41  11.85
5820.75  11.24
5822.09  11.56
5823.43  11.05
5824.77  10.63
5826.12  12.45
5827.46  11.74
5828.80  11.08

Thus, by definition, 0.8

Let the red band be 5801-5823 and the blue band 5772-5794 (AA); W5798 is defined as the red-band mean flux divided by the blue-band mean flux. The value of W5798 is 1.05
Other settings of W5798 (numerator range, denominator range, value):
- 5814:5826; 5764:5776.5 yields 1.00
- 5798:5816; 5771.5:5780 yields 0.99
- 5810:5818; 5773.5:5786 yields 1.07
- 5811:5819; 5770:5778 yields 1.03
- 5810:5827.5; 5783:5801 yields 1.08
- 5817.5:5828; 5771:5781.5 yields 1.01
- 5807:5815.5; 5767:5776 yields 0.99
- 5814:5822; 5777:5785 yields 1.06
